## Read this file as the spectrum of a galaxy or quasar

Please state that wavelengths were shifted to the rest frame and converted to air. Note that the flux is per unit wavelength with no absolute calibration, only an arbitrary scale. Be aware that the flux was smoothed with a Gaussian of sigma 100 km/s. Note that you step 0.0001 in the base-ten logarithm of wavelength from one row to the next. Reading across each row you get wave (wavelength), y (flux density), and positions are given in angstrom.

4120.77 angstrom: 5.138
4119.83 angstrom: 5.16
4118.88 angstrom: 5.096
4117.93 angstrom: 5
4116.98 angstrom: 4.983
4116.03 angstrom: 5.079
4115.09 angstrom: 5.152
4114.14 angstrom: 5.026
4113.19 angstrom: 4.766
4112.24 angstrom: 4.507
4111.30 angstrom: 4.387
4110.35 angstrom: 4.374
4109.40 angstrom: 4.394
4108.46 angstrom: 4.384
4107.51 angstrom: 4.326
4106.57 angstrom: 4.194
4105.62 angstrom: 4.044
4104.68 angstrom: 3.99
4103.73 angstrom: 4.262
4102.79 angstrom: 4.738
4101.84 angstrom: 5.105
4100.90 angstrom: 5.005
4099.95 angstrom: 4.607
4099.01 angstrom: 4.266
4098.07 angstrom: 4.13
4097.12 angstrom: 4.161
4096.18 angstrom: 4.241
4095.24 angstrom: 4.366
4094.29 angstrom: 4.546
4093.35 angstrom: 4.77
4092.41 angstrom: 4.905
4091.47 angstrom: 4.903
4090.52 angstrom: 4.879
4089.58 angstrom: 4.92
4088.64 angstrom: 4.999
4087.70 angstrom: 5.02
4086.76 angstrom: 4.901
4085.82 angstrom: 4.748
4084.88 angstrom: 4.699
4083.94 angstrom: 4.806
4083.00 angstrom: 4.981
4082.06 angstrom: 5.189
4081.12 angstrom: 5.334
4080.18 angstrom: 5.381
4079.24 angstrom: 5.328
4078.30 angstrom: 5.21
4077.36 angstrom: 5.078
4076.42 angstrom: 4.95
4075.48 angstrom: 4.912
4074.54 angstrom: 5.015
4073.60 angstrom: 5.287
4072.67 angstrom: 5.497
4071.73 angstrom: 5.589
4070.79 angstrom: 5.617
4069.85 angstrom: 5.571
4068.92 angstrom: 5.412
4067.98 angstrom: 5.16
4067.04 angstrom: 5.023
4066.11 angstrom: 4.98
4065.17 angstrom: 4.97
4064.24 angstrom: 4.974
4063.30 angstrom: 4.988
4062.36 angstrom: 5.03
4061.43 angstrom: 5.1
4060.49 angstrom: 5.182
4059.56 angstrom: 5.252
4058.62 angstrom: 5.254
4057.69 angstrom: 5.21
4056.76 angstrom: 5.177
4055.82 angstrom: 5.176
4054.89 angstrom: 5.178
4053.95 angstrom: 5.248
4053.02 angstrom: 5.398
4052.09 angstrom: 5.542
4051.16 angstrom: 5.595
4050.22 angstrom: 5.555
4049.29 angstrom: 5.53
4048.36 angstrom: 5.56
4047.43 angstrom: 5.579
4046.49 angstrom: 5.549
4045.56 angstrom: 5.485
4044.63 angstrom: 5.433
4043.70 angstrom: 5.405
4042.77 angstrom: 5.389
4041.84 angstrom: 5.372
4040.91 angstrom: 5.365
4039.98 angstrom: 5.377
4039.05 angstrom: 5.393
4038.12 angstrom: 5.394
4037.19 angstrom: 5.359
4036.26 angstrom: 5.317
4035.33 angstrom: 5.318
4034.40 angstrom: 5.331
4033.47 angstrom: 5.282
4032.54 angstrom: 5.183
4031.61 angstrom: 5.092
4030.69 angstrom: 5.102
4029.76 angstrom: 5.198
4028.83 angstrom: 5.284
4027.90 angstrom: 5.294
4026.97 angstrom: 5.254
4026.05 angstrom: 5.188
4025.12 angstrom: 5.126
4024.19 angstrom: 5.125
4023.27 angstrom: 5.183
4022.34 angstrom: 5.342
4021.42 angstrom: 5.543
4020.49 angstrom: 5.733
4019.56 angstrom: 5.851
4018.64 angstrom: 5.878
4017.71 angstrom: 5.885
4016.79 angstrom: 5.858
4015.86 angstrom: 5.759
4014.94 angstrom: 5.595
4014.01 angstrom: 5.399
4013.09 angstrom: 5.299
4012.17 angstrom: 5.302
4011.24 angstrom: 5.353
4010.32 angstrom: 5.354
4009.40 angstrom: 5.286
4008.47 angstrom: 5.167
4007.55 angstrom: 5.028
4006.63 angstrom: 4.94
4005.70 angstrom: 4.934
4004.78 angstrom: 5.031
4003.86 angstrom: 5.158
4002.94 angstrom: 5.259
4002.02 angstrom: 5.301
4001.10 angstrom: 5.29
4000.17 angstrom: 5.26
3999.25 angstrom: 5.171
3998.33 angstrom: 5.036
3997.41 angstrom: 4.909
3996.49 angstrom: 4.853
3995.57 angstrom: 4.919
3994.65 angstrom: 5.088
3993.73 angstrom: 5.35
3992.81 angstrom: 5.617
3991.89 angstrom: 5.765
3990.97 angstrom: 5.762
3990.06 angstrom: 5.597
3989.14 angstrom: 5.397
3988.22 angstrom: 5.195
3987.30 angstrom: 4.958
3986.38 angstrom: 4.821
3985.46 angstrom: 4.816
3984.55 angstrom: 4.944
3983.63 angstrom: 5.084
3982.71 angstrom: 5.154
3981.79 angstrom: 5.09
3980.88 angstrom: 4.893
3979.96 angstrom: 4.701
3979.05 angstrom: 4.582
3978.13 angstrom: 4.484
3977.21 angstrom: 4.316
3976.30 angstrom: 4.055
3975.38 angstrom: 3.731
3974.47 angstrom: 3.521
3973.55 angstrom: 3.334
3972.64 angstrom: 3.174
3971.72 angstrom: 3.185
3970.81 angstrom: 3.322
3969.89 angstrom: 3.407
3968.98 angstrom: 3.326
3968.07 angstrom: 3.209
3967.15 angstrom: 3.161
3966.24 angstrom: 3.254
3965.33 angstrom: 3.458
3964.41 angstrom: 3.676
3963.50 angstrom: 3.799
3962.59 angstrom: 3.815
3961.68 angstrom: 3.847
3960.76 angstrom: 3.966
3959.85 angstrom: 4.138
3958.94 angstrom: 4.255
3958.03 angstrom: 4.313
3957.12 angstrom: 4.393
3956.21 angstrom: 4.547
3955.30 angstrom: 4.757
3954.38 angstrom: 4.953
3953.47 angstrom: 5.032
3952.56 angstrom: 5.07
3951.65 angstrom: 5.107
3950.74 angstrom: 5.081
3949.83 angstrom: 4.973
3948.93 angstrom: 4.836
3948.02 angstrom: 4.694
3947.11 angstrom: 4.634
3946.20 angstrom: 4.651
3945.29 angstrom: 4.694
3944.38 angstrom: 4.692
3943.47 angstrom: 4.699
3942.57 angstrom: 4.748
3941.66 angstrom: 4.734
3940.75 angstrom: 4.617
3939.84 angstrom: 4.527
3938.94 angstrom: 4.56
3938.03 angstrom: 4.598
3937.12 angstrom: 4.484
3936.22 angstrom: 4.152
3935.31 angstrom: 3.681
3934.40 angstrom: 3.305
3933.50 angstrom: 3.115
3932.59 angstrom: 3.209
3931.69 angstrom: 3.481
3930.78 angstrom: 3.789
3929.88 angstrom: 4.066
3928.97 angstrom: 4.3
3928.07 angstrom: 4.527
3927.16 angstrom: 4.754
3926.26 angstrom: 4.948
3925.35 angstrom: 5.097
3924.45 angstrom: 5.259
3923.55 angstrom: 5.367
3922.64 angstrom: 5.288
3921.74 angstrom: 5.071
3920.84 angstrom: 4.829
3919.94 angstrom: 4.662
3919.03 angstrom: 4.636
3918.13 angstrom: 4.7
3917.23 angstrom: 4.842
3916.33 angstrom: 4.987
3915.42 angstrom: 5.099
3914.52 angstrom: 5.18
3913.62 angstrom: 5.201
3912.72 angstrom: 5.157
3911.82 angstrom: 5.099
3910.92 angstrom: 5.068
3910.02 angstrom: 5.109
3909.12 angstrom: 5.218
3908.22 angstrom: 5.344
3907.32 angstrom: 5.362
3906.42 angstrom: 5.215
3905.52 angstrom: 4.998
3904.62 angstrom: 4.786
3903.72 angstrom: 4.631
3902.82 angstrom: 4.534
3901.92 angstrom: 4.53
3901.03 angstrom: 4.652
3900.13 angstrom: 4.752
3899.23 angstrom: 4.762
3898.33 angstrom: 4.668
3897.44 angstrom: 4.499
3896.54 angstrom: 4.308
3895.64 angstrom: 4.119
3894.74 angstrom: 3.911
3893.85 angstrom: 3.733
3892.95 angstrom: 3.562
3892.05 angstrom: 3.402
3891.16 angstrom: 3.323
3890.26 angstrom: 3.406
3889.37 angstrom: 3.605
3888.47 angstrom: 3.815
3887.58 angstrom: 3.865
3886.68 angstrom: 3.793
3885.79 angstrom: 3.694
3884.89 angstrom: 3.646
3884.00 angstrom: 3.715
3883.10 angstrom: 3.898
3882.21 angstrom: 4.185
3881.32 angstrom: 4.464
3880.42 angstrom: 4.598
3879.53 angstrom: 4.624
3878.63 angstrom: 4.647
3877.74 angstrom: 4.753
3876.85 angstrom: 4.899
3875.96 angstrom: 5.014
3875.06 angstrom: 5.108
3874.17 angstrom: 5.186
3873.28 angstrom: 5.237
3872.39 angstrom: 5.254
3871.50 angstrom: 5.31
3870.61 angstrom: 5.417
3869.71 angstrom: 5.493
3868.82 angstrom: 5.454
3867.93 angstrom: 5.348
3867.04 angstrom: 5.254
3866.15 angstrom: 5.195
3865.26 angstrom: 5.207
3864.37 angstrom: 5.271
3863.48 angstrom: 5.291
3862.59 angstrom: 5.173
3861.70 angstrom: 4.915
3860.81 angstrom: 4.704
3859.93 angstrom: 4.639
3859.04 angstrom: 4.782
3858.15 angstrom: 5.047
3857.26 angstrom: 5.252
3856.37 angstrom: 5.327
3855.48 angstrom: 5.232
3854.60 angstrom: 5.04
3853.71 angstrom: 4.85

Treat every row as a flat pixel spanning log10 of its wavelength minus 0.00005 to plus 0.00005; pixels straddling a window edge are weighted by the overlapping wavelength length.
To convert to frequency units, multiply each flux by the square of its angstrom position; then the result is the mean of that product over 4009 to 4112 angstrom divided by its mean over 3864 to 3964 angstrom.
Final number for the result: 1.20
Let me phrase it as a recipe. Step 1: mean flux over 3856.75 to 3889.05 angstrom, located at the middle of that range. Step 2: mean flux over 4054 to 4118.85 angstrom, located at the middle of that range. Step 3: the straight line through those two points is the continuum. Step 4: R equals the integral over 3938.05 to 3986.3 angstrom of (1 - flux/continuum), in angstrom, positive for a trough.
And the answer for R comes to 5.1 angstrom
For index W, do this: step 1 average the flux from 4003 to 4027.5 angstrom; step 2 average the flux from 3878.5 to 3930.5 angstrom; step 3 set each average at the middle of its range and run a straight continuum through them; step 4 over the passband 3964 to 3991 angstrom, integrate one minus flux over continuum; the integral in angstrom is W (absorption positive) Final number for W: 4.6 angstrom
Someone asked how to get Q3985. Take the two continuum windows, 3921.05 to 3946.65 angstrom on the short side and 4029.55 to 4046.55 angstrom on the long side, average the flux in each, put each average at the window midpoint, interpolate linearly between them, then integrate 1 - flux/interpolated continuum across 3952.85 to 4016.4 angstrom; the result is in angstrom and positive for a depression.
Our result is 3.07 angstrom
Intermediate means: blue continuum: 4.45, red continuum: 5.33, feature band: 4.65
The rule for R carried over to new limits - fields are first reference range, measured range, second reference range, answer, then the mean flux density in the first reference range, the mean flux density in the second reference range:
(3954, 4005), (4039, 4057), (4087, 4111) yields -3.54 angstrom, 4.51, 4.54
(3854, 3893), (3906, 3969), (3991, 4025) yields 5.70 angstrom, 4.67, 5.33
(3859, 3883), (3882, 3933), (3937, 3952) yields 3.93 angstrom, 5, 4.73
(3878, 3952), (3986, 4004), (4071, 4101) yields -2.13 angstrom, 4.5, 4.9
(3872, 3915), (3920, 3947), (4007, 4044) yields 1.75 angstrom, 4.51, 5.37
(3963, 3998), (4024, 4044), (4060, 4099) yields -2.34 angstrom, 4.42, 4.98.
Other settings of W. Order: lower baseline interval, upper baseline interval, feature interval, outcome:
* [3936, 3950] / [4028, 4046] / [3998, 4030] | -1.1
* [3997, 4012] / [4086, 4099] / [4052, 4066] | -0.9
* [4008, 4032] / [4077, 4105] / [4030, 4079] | -1.8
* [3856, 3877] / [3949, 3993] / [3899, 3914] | -0.3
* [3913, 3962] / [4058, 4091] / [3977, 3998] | -1.3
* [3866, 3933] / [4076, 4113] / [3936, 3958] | -0.4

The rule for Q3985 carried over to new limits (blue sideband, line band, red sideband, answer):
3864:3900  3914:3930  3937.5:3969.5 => -1.7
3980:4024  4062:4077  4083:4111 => -1.3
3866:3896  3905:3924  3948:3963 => -2.4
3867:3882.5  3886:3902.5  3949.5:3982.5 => 2.7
